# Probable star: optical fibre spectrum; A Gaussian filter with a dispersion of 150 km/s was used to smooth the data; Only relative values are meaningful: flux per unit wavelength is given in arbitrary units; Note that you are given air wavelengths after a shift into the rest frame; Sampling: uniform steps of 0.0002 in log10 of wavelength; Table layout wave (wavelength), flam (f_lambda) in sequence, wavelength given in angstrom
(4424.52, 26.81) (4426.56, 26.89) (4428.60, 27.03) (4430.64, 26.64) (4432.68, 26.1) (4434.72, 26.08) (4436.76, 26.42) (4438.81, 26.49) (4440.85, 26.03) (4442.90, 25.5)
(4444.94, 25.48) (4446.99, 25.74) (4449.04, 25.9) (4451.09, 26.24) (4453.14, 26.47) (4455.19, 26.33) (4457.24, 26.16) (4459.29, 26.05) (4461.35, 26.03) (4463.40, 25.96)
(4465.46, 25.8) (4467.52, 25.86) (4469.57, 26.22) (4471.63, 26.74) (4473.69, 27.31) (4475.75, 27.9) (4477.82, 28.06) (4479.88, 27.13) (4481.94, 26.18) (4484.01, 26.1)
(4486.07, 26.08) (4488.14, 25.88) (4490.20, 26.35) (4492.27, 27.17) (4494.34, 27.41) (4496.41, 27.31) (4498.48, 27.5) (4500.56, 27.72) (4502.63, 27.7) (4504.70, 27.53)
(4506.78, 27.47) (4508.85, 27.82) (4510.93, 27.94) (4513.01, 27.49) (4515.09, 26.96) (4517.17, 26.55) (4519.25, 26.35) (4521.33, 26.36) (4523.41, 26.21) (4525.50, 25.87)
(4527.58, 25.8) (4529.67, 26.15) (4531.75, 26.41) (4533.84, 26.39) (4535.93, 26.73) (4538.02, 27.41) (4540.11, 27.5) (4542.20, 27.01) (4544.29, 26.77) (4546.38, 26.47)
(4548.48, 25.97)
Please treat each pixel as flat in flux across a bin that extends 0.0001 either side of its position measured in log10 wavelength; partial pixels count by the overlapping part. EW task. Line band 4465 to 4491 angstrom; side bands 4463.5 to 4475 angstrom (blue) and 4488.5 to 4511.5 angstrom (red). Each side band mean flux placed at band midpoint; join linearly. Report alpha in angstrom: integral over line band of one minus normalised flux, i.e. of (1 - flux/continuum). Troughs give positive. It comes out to 0.1 angstrom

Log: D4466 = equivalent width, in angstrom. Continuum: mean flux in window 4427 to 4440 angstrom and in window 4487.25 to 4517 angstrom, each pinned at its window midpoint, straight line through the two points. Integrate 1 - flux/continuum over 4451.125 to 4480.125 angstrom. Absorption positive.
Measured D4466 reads 0.3 angstrom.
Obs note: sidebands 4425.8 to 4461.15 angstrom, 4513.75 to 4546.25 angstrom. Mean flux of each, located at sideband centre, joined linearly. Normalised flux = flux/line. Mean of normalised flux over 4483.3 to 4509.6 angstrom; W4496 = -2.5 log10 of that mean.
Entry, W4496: -0.03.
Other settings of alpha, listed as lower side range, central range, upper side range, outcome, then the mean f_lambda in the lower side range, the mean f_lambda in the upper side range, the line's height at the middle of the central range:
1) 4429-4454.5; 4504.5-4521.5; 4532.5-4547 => -0.3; 26.1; 26.9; 26.7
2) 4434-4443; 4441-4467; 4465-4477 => 0.4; 26.2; 26.7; 26.4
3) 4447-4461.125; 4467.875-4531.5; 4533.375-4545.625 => -0.7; 26.1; 27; 26.6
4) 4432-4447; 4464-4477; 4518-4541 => -0.2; 26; 26.5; 26.2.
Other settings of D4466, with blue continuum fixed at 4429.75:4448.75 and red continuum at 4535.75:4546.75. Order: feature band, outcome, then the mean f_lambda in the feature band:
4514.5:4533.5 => 0.4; 26.3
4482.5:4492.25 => 0.1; 26.2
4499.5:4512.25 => -0.5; 27.7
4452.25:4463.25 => 0.0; 26.2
